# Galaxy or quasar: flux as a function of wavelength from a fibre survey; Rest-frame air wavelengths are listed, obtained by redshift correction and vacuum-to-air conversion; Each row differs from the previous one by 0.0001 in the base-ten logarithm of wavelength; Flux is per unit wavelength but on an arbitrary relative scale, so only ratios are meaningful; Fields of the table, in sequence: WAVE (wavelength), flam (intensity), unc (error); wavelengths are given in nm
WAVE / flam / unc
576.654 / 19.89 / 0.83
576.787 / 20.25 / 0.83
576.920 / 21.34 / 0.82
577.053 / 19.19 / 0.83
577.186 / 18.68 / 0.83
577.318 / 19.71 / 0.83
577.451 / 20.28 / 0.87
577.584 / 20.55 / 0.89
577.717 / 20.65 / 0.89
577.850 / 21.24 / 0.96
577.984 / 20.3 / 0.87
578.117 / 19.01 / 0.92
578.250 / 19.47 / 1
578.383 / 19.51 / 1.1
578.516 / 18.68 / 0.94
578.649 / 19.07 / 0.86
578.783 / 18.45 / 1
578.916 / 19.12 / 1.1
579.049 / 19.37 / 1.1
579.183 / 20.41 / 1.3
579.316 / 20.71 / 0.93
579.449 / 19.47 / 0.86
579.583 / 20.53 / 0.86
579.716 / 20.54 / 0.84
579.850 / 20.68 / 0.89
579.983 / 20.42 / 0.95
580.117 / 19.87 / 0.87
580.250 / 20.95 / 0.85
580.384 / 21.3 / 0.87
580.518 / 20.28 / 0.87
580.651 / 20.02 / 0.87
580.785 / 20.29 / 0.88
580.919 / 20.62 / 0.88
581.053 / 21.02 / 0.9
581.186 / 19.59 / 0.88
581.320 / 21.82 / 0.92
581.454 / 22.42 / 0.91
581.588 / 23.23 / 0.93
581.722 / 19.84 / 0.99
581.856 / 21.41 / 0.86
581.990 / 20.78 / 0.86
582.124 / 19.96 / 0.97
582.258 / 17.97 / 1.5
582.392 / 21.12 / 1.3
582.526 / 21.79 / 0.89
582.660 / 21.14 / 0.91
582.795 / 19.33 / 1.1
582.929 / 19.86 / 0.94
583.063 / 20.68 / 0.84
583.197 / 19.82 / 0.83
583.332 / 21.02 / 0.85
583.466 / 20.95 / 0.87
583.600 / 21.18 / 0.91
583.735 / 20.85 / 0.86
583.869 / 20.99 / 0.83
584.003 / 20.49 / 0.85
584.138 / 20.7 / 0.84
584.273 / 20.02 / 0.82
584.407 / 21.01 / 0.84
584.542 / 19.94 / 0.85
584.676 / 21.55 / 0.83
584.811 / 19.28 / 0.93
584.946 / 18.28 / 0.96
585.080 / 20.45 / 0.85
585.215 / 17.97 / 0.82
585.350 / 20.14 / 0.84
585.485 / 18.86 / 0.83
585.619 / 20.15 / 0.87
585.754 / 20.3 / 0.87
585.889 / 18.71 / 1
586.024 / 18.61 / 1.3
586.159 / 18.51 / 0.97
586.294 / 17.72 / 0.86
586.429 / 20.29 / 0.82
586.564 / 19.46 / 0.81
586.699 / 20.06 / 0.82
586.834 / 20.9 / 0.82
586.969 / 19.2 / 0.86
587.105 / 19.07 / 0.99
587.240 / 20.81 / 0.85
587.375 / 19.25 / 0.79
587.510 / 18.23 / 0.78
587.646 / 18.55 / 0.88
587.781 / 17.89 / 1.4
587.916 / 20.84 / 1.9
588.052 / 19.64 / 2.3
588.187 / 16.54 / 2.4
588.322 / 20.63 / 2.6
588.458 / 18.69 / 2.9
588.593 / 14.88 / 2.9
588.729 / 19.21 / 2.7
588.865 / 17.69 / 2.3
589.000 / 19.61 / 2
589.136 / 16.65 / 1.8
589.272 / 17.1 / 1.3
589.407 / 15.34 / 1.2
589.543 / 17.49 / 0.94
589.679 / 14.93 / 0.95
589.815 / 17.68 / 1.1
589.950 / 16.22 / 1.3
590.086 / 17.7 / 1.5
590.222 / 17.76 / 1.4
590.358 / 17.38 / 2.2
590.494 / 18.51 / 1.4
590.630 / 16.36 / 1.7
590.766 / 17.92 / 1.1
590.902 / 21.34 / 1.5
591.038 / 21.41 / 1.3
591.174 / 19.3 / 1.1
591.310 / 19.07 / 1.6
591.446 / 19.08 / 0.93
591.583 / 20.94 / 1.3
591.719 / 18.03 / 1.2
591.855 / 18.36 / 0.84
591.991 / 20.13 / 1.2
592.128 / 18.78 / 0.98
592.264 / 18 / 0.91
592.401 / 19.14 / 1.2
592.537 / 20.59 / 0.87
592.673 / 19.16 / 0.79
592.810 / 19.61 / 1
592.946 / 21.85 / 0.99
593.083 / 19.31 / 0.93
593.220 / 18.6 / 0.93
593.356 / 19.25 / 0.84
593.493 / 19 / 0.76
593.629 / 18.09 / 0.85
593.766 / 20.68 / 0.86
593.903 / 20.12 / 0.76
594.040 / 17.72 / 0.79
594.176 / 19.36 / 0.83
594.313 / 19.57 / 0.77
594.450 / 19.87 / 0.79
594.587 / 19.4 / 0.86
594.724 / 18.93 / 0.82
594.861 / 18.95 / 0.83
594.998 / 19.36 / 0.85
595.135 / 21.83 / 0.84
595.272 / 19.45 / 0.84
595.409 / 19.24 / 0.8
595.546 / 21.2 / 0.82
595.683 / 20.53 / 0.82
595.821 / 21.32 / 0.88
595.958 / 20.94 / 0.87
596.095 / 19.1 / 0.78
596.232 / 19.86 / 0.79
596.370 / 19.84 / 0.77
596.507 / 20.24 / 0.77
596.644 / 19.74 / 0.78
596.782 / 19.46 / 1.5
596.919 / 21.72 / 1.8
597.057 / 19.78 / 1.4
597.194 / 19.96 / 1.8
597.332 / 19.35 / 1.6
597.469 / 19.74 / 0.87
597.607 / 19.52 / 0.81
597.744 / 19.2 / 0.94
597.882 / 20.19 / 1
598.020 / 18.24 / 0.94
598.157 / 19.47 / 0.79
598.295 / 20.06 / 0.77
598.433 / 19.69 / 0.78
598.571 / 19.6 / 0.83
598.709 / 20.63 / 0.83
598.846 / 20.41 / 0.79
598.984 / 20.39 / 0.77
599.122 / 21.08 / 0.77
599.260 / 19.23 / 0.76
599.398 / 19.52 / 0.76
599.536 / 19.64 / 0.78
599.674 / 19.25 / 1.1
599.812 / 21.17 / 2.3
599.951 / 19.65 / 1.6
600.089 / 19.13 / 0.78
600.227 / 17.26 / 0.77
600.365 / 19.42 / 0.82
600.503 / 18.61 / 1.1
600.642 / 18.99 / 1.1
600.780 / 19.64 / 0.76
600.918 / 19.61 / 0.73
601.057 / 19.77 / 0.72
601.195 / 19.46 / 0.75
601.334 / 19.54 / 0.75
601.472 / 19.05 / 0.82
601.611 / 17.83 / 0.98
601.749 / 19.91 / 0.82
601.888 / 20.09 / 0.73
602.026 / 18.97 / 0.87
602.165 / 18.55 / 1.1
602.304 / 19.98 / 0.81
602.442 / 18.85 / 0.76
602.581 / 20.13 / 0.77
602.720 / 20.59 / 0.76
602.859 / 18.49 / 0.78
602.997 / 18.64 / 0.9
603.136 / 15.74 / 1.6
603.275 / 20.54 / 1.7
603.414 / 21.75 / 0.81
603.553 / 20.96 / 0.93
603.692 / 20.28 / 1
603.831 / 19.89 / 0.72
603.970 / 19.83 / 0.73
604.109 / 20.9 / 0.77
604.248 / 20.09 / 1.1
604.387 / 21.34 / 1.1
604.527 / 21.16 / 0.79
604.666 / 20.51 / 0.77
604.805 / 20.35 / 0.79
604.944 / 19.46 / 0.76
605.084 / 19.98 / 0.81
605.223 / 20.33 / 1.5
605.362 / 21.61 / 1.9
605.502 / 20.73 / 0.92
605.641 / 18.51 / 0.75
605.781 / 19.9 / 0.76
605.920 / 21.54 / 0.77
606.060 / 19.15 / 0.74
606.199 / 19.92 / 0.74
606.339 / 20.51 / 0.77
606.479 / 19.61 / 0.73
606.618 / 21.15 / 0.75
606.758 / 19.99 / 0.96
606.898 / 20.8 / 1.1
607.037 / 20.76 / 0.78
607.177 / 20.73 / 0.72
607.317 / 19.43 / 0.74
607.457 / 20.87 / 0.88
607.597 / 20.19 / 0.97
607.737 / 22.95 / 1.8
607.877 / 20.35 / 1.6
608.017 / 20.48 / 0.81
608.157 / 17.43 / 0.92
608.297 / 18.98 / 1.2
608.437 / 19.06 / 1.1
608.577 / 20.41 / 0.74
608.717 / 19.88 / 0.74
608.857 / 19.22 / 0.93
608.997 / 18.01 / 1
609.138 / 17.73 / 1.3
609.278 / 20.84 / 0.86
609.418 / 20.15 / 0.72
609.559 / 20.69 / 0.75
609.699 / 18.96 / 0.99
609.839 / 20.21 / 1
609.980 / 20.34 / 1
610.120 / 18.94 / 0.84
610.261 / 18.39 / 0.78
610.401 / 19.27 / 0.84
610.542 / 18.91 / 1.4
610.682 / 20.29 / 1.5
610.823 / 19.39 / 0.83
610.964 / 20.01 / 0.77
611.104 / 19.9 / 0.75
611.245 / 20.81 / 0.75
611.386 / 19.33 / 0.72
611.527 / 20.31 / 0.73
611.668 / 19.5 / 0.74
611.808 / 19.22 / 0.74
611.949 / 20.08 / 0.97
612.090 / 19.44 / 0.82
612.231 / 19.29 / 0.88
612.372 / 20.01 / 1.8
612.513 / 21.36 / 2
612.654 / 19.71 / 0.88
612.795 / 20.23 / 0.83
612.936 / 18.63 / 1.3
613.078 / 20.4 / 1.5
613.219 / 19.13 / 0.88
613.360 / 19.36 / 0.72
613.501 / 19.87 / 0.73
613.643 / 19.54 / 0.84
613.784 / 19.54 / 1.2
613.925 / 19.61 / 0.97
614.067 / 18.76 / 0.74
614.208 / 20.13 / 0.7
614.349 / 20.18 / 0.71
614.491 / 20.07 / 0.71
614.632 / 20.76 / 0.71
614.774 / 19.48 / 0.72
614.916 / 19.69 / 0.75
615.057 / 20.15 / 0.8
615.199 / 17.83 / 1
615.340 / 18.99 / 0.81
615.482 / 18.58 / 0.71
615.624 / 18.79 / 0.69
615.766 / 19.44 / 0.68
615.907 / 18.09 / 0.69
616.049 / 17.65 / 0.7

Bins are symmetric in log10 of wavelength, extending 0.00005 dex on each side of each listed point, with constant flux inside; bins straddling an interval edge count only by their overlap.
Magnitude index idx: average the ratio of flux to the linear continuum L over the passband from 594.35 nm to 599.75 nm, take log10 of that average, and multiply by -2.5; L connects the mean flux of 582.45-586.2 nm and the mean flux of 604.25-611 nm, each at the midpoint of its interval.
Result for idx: 0.01 mag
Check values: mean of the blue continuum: 20.1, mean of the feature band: 19.9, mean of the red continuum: 20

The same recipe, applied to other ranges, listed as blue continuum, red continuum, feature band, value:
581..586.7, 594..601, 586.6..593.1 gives 0.07 mag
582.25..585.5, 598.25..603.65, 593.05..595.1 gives 0.03 mag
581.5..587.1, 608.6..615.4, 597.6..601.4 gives 0.01 mag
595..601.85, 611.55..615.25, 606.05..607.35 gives -0.03 mag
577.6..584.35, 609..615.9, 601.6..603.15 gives 0.04 mag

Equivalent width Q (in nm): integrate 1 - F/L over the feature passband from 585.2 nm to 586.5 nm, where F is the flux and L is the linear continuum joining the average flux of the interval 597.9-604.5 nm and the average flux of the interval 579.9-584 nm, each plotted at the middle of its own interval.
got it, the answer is 0.082 nm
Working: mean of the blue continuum 20.7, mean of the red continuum 19.6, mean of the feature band 19.2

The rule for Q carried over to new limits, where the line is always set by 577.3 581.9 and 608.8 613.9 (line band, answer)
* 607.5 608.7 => -0.018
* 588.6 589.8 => 0.176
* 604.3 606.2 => -0.054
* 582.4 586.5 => 0.035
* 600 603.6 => 0.102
